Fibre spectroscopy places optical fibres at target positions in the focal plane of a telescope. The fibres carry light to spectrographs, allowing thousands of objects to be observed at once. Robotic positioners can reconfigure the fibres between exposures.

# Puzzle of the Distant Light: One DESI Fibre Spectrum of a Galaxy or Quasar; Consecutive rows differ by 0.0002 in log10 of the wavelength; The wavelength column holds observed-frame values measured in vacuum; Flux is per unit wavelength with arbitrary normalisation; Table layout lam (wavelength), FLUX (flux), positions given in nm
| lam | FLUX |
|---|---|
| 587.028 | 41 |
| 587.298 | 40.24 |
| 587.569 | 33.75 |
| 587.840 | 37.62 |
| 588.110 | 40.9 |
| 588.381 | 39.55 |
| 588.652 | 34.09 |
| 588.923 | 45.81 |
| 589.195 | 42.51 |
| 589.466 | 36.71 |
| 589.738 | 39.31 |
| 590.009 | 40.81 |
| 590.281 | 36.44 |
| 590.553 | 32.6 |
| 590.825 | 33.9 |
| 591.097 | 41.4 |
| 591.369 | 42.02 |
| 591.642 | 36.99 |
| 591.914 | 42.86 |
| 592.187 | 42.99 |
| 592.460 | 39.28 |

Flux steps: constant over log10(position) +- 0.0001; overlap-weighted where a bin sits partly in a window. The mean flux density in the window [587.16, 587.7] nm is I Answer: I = 37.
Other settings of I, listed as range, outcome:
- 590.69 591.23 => 37.6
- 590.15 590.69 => 34.5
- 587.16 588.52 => 38.4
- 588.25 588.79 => 36.9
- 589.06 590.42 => 39.1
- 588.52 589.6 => 39.8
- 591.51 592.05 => 40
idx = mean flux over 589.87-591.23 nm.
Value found 37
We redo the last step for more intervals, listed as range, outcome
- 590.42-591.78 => 37.4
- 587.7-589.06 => 39.6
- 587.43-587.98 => 35.8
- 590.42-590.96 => 33.3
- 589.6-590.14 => 40.1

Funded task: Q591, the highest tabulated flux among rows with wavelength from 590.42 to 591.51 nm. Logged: 42.02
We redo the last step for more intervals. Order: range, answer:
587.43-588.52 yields 40.9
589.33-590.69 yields 40.81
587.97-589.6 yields 45.81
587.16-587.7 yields 40.24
